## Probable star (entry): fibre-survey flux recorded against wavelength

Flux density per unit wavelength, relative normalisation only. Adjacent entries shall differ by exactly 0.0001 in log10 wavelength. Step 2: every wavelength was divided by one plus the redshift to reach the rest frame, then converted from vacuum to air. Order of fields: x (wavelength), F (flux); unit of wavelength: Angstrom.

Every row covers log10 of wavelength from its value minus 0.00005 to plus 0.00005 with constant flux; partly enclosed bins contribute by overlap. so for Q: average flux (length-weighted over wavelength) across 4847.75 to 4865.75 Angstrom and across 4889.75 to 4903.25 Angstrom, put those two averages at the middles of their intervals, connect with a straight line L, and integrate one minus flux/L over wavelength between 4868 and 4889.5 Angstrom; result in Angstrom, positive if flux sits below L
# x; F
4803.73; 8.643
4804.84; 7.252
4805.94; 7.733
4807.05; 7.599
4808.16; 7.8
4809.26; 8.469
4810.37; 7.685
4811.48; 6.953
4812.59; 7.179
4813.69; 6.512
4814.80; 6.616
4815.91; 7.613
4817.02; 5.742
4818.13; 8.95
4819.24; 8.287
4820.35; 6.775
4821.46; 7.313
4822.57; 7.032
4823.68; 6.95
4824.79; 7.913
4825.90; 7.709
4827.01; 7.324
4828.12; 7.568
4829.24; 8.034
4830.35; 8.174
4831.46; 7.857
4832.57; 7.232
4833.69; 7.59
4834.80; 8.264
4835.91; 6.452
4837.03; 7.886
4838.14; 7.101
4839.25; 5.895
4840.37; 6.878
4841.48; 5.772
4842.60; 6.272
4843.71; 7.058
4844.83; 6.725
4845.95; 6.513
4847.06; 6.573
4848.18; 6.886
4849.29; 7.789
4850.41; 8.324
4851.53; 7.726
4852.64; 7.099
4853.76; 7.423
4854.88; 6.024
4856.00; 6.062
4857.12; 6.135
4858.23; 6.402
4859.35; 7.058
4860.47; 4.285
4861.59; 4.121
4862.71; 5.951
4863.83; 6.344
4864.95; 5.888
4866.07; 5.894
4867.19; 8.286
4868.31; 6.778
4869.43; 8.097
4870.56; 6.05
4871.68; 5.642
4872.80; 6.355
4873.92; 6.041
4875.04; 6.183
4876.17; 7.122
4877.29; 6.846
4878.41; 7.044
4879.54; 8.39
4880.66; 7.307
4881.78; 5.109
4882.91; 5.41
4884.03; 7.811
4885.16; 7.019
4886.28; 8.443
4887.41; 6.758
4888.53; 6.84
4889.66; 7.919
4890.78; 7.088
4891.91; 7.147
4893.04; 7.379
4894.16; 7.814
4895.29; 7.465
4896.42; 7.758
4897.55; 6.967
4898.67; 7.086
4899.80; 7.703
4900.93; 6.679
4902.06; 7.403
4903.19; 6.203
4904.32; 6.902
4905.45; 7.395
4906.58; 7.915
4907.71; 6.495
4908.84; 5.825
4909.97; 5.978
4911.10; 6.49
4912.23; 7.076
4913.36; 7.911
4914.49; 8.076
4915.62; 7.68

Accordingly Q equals 0.3 Angstrom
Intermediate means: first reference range 6.46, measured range 6.82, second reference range 7.29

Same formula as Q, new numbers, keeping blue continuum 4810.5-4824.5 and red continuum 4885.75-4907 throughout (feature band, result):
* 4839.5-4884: 4.18 Angstrom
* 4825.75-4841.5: -0.32 Angstrom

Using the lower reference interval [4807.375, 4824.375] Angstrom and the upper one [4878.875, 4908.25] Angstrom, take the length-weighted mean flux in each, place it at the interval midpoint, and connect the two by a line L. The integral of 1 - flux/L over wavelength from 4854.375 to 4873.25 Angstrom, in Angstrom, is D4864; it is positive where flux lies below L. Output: 2.7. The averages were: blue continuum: 7.33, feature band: 6.2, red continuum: 7.17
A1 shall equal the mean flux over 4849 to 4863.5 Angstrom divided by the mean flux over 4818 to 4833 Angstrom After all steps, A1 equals 0.8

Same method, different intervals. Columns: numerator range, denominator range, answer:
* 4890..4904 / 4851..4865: 1.17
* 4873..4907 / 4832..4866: 1.07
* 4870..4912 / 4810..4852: 0.96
